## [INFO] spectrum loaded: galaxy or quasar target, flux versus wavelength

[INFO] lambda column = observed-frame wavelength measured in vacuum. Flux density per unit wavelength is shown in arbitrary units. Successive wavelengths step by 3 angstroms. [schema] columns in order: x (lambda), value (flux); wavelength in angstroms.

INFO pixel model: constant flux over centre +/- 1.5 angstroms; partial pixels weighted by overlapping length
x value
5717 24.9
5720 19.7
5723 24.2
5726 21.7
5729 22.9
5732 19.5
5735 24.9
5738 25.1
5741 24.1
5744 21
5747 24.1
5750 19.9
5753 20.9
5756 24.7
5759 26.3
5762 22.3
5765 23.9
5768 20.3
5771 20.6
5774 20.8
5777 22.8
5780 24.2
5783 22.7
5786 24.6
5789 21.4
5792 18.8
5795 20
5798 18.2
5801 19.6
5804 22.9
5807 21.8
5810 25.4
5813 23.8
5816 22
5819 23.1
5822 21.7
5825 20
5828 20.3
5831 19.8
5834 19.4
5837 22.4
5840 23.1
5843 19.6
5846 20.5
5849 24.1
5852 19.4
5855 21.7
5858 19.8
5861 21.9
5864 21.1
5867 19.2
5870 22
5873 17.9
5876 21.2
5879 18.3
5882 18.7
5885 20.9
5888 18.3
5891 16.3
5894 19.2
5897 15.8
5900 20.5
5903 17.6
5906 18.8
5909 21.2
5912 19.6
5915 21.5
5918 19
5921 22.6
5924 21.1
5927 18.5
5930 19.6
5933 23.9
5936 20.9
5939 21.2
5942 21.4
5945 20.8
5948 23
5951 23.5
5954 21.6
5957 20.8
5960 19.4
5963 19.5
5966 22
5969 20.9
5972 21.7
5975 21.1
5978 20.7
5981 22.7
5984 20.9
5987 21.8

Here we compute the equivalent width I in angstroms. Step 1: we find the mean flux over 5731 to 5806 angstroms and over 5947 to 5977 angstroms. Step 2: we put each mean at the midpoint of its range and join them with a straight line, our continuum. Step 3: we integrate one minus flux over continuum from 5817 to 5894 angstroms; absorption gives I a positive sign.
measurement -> 4.8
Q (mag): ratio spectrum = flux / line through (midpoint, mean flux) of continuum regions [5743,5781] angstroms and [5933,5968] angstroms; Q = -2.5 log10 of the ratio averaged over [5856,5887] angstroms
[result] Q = 0.09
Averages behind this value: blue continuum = 22.4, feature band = 20.1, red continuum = 21.4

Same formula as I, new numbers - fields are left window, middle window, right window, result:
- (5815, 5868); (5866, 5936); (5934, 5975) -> 5.0 angstroms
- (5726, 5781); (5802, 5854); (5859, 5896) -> -2.3 angstroms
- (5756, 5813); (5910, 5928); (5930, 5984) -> 0.9 angstroms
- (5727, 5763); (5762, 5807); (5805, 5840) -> 1.8 angstroms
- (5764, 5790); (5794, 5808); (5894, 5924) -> 0.9 angstroms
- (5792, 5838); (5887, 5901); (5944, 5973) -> 2.2 angstroms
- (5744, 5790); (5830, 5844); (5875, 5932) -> 0.0 angstroms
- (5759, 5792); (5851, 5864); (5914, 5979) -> 0.6 angstroms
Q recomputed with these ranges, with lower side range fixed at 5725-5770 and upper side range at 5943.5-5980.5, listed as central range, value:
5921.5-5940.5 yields 0.03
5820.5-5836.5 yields 0.09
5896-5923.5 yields 0.10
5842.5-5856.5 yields 0.05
